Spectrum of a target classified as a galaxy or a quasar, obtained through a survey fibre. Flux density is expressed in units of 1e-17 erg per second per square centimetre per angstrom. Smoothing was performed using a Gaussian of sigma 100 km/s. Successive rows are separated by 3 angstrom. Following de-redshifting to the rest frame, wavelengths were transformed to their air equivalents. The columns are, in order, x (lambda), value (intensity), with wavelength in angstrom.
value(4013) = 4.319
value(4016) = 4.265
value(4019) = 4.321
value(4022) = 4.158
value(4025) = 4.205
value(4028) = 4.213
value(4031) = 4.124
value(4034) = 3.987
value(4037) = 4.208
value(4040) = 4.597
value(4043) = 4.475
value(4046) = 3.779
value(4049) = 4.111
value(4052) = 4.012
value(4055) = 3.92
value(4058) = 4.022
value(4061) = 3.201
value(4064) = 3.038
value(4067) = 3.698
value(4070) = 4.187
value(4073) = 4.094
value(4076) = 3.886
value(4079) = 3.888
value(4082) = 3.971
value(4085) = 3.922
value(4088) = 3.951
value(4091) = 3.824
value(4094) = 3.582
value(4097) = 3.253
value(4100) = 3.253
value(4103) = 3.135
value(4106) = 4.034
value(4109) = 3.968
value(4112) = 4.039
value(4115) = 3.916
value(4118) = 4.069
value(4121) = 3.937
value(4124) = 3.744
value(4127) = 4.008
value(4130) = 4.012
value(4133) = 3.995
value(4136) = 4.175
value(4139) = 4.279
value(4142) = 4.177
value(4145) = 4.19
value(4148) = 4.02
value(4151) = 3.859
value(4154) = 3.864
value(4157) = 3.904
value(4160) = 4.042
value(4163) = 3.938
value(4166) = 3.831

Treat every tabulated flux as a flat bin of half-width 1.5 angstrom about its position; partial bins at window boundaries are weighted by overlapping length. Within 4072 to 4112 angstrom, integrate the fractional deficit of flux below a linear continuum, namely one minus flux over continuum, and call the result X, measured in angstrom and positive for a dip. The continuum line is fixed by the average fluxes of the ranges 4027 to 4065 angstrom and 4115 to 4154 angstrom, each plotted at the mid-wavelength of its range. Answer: 2.5 angstrom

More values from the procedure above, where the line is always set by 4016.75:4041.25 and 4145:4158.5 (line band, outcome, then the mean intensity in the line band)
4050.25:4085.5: 2.7 angstrom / 3.82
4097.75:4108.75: 1.5 angstrom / 3.52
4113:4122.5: 0.1 angstrom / 3.98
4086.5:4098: 1.2 angstrom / 3.67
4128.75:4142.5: -0.5 angstrom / 4.13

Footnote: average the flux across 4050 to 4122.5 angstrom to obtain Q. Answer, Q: 3.79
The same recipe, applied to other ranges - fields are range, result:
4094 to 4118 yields 3.68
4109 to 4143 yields 4.03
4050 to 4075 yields 3.78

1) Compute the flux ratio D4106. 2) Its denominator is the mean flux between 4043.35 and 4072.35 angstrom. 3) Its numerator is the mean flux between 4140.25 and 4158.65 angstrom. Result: 1.05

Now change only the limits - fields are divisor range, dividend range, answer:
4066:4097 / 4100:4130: 0.99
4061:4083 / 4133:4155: 1.08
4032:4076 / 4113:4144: 1.02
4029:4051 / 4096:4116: 0.88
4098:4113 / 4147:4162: 1.08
